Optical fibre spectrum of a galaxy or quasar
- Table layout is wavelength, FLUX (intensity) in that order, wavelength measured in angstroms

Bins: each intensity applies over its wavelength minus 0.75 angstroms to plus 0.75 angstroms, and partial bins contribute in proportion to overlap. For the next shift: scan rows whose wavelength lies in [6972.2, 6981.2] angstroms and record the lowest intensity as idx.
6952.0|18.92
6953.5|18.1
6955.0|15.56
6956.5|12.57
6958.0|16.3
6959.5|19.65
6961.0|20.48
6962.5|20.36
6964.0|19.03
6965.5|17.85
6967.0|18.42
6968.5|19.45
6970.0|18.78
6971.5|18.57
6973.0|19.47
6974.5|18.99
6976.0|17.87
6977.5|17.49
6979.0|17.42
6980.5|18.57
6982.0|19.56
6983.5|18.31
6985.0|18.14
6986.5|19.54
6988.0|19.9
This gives 17.42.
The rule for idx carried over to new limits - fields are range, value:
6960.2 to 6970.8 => 17.85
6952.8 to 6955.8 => 15.56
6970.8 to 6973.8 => 18.57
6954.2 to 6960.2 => 12.57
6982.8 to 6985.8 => 18.14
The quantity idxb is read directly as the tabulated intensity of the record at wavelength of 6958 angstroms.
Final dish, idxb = 16.3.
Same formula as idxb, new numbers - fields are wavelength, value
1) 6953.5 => 18.1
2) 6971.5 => 18.57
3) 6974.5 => 18.99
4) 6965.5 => 17.85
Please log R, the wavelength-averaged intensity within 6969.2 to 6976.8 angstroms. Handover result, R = 18.7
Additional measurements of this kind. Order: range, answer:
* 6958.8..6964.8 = 19.9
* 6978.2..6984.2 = 18.5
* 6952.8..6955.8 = 16.7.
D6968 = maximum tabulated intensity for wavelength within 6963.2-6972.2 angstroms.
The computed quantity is 19.45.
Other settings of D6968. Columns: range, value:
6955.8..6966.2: 20.48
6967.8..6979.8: 19.47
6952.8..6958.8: 18.1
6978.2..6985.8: 19.56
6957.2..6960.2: 19.65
